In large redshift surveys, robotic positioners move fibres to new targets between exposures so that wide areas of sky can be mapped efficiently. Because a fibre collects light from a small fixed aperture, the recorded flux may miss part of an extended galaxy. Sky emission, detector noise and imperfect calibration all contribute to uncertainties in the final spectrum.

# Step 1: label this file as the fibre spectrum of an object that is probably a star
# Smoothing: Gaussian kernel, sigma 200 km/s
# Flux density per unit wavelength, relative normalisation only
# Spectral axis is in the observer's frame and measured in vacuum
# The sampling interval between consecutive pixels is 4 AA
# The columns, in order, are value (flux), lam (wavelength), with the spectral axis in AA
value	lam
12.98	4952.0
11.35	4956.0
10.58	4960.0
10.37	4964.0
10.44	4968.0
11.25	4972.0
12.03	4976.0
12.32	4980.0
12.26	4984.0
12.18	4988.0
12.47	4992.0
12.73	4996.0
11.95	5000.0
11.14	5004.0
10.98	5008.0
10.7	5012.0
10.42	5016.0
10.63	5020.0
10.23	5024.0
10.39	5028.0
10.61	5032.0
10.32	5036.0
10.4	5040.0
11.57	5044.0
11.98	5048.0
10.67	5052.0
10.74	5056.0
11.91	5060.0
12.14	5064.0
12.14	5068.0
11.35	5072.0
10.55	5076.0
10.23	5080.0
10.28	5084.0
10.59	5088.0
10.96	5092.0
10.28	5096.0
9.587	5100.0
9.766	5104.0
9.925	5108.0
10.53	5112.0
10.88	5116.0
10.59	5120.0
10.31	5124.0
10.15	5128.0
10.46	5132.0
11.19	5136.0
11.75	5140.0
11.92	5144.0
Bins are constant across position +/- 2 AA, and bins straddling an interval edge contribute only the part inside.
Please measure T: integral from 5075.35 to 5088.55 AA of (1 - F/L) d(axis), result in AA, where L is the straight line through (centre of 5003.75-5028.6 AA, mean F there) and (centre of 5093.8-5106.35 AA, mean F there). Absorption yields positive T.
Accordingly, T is -0.4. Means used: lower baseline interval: 10.6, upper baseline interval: 9.9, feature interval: 10.4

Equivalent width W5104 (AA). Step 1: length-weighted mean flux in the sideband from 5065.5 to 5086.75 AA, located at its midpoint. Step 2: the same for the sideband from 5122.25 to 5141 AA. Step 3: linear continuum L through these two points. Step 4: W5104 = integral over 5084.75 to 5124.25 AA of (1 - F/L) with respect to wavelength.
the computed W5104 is 1.8 AA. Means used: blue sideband 10.9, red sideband 10.7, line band 10.3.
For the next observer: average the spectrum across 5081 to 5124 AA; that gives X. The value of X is 10.3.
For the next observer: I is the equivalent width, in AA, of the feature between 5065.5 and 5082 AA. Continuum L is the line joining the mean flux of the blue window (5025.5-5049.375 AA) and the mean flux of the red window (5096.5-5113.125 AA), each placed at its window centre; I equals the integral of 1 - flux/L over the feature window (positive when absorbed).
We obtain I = -1.2 AA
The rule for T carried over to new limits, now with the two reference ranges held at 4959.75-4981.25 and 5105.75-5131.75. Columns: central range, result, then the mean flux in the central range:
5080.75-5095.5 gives 0.0 AA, 10.5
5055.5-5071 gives -1.6 AA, 11.8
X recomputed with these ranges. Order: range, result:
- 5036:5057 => 11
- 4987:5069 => 11.2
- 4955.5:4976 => 10.9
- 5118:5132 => 10.4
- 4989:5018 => 11.5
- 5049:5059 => 11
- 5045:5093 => 11.1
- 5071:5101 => 10.5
